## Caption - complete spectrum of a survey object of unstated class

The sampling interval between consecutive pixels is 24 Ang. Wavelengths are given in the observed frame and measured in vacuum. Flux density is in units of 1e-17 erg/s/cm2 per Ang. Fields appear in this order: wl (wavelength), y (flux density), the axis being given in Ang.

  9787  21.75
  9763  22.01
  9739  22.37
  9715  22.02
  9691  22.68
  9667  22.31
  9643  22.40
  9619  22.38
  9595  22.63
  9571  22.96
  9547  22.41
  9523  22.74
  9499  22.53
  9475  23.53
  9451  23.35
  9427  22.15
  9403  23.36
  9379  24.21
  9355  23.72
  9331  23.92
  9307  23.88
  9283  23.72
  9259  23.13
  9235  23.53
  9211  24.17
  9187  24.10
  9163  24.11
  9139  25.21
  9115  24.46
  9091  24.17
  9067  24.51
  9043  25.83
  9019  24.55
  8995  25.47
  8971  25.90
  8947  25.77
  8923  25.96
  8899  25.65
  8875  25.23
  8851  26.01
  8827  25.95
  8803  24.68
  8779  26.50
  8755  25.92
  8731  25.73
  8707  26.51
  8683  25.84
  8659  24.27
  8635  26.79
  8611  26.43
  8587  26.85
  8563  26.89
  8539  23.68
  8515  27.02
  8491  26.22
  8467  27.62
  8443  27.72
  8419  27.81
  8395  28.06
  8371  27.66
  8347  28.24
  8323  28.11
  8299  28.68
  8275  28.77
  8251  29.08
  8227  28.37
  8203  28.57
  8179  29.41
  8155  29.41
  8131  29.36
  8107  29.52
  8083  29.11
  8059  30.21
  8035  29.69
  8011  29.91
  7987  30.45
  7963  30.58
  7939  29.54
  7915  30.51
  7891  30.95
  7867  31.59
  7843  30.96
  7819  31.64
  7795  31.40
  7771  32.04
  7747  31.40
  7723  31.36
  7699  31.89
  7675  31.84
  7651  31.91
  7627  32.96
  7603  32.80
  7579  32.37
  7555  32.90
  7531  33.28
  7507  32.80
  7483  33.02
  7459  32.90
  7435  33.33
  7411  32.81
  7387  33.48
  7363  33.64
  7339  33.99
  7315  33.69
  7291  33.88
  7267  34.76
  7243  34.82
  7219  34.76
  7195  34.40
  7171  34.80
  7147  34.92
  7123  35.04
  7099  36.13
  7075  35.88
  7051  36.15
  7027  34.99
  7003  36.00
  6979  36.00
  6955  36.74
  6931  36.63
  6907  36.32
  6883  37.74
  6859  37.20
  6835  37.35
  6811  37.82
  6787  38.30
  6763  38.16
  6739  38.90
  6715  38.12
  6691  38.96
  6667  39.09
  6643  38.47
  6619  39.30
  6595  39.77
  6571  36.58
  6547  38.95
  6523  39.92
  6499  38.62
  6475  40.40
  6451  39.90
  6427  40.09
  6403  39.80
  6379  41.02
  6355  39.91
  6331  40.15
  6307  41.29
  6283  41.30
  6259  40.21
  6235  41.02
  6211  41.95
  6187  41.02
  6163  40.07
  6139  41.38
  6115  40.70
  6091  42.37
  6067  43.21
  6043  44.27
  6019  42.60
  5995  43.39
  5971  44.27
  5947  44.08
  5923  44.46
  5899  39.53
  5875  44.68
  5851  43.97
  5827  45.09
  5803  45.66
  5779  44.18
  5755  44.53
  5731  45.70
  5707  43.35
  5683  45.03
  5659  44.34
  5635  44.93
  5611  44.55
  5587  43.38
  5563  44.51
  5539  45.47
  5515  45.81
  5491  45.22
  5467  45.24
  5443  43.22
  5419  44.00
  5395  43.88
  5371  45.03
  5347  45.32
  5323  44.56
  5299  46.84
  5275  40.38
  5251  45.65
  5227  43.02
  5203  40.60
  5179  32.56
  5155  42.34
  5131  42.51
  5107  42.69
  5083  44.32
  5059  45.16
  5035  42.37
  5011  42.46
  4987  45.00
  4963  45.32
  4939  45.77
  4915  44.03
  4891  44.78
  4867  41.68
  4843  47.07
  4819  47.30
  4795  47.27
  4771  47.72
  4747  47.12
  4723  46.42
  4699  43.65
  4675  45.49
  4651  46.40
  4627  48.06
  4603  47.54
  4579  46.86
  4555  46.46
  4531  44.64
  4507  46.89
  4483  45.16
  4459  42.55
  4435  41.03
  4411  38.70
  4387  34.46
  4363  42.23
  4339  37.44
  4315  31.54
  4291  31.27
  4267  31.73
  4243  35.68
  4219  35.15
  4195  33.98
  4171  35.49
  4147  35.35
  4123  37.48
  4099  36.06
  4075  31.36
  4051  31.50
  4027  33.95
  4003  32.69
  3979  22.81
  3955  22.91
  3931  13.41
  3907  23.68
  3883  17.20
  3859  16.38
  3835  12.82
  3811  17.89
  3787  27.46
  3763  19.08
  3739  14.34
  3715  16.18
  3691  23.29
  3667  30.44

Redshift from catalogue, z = 0.00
